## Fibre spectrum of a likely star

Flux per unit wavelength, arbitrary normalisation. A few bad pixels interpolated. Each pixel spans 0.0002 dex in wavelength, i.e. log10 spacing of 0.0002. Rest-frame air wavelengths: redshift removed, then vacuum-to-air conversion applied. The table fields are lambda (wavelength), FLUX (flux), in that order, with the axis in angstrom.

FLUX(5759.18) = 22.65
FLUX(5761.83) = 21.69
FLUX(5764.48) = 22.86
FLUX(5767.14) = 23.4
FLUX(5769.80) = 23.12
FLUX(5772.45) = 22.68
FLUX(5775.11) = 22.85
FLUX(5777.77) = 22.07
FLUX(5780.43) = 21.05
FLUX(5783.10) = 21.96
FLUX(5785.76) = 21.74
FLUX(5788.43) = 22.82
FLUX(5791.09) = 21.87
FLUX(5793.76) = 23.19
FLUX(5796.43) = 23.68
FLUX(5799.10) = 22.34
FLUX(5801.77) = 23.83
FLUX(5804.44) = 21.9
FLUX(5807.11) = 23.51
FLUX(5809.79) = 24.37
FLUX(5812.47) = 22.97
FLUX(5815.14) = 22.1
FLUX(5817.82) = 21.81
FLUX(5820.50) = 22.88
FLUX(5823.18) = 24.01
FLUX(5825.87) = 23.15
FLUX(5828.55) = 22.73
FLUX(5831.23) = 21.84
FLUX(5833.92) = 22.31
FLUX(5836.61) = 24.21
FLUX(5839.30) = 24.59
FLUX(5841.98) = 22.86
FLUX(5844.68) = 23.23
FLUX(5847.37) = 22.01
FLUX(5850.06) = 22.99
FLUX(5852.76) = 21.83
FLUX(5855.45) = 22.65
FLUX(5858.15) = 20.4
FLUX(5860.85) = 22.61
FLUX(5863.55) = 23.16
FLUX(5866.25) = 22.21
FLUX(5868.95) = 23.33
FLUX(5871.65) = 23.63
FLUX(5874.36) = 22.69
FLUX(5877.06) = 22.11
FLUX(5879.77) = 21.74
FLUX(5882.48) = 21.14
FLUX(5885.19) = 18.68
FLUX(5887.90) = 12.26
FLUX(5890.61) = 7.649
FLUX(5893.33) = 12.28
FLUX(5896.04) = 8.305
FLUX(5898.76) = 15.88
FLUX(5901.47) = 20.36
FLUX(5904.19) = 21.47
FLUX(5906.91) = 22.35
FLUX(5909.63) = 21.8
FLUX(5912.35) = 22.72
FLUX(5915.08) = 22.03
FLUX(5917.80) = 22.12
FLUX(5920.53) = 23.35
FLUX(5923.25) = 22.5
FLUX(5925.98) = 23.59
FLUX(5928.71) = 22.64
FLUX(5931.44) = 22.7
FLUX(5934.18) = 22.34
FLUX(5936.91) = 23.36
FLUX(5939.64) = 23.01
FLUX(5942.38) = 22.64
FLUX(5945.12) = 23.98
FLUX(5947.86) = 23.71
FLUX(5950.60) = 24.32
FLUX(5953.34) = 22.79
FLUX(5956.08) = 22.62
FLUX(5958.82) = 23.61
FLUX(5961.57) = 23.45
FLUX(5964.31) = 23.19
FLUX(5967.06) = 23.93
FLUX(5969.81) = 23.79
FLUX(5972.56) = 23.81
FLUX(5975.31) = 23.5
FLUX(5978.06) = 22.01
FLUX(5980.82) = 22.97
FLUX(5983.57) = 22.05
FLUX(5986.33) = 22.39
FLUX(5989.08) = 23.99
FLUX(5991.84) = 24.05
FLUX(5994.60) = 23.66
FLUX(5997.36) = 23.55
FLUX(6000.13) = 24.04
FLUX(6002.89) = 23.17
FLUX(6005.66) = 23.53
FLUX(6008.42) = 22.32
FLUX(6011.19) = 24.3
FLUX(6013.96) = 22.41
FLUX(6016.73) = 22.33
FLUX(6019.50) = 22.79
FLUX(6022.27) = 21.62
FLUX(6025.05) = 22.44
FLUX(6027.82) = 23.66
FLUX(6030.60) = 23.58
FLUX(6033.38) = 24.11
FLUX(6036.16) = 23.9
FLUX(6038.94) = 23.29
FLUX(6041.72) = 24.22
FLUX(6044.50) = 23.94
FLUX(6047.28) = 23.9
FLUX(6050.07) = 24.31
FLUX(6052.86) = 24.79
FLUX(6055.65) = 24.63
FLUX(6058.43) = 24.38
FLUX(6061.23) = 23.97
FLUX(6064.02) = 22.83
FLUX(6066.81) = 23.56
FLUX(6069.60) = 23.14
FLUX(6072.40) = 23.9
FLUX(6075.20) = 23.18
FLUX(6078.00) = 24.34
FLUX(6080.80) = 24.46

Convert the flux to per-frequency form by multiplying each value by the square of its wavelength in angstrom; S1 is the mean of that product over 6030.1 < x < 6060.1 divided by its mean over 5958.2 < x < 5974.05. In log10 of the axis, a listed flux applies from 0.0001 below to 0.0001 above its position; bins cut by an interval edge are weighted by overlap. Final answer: 1.0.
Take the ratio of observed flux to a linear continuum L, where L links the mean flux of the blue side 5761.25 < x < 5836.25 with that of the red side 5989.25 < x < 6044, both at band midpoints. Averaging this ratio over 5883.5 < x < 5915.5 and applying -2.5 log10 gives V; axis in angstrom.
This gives 0.32 mag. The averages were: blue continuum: 22.7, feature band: 17.1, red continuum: 23.3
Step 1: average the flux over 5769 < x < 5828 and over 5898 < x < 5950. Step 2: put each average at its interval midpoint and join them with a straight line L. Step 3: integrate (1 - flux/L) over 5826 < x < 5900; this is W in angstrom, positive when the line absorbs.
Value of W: 7.1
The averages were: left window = 22.7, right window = 22.3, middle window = 20.4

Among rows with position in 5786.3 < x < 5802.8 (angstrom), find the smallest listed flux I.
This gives 21.87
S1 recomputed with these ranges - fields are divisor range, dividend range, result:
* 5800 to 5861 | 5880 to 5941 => 0.89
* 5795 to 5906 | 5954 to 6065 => 1.17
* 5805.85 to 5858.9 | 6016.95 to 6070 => 1.11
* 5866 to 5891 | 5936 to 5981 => 1.21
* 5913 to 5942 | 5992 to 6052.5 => 1.06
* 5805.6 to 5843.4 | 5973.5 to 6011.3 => 1.06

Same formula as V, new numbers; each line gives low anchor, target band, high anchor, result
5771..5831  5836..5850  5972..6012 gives -0.023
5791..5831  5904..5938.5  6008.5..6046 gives 0.025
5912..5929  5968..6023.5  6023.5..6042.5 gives 0.007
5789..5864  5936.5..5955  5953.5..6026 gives -0.016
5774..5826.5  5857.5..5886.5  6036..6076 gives 0.049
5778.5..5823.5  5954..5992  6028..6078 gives 0.013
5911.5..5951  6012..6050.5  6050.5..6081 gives 0.017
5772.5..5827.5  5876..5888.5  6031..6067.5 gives 0.184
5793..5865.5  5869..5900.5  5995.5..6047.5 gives 0.312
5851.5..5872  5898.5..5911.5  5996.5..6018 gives 0.090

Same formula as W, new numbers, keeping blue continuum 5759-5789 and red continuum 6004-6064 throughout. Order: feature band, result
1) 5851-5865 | 0.4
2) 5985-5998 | -0.1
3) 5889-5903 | 6.1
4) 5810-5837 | -0.3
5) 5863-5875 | -0.1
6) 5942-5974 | -0.4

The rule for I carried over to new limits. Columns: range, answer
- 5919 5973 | 22.34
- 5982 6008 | 22.05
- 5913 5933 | 22.03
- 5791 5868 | 20.4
